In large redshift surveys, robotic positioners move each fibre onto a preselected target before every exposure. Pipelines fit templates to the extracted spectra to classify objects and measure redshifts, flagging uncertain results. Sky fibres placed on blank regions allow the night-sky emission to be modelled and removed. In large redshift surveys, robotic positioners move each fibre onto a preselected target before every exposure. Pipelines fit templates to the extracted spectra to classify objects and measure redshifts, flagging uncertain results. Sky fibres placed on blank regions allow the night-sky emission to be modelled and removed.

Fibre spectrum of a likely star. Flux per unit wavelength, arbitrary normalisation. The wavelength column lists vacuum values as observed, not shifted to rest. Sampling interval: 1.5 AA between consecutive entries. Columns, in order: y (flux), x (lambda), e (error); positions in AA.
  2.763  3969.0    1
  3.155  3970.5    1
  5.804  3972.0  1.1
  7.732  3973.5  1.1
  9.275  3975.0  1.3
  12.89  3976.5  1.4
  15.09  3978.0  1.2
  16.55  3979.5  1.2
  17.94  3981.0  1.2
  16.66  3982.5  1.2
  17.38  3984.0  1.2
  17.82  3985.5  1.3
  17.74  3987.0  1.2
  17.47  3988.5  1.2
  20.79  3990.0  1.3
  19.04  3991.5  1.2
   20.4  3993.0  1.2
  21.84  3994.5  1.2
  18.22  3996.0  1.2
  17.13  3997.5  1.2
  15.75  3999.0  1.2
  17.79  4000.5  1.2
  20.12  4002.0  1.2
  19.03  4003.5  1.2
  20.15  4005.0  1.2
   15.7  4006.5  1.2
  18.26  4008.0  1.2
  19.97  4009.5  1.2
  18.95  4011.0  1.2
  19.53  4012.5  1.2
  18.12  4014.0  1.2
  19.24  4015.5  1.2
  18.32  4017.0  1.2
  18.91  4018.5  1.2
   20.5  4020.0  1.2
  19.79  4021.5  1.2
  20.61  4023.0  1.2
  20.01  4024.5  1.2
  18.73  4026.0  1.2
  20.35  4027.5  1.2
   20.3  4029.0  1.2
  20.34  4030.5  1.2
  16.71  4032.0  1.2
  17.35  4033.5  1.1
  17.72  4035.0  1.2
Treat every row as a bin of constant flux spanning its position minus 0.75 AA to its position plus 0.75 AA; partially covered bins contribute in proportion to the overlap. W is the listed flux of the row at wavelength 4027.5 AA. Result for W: 20.35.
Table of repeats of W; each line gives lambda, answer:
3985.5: 17.82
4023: 20.61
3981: 17.94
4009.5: 19.97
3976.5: 12.89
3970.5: 3.155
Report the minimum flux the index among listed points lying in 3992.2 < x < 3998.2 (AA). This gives 17.13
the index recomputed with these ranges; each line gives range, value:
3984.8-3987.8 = 17.74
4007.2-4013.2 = 18.26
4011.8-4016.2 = 18.12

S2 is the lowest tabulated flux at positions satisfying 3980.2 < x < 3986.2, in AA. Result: 16.66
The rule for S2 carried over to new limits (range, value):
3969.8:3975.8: 3.155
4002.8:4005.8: 19.03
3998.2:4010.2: 15.7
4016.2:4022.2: 18.32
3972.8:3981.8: 7.732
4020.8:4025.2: 19.79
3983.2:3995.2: 17.38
